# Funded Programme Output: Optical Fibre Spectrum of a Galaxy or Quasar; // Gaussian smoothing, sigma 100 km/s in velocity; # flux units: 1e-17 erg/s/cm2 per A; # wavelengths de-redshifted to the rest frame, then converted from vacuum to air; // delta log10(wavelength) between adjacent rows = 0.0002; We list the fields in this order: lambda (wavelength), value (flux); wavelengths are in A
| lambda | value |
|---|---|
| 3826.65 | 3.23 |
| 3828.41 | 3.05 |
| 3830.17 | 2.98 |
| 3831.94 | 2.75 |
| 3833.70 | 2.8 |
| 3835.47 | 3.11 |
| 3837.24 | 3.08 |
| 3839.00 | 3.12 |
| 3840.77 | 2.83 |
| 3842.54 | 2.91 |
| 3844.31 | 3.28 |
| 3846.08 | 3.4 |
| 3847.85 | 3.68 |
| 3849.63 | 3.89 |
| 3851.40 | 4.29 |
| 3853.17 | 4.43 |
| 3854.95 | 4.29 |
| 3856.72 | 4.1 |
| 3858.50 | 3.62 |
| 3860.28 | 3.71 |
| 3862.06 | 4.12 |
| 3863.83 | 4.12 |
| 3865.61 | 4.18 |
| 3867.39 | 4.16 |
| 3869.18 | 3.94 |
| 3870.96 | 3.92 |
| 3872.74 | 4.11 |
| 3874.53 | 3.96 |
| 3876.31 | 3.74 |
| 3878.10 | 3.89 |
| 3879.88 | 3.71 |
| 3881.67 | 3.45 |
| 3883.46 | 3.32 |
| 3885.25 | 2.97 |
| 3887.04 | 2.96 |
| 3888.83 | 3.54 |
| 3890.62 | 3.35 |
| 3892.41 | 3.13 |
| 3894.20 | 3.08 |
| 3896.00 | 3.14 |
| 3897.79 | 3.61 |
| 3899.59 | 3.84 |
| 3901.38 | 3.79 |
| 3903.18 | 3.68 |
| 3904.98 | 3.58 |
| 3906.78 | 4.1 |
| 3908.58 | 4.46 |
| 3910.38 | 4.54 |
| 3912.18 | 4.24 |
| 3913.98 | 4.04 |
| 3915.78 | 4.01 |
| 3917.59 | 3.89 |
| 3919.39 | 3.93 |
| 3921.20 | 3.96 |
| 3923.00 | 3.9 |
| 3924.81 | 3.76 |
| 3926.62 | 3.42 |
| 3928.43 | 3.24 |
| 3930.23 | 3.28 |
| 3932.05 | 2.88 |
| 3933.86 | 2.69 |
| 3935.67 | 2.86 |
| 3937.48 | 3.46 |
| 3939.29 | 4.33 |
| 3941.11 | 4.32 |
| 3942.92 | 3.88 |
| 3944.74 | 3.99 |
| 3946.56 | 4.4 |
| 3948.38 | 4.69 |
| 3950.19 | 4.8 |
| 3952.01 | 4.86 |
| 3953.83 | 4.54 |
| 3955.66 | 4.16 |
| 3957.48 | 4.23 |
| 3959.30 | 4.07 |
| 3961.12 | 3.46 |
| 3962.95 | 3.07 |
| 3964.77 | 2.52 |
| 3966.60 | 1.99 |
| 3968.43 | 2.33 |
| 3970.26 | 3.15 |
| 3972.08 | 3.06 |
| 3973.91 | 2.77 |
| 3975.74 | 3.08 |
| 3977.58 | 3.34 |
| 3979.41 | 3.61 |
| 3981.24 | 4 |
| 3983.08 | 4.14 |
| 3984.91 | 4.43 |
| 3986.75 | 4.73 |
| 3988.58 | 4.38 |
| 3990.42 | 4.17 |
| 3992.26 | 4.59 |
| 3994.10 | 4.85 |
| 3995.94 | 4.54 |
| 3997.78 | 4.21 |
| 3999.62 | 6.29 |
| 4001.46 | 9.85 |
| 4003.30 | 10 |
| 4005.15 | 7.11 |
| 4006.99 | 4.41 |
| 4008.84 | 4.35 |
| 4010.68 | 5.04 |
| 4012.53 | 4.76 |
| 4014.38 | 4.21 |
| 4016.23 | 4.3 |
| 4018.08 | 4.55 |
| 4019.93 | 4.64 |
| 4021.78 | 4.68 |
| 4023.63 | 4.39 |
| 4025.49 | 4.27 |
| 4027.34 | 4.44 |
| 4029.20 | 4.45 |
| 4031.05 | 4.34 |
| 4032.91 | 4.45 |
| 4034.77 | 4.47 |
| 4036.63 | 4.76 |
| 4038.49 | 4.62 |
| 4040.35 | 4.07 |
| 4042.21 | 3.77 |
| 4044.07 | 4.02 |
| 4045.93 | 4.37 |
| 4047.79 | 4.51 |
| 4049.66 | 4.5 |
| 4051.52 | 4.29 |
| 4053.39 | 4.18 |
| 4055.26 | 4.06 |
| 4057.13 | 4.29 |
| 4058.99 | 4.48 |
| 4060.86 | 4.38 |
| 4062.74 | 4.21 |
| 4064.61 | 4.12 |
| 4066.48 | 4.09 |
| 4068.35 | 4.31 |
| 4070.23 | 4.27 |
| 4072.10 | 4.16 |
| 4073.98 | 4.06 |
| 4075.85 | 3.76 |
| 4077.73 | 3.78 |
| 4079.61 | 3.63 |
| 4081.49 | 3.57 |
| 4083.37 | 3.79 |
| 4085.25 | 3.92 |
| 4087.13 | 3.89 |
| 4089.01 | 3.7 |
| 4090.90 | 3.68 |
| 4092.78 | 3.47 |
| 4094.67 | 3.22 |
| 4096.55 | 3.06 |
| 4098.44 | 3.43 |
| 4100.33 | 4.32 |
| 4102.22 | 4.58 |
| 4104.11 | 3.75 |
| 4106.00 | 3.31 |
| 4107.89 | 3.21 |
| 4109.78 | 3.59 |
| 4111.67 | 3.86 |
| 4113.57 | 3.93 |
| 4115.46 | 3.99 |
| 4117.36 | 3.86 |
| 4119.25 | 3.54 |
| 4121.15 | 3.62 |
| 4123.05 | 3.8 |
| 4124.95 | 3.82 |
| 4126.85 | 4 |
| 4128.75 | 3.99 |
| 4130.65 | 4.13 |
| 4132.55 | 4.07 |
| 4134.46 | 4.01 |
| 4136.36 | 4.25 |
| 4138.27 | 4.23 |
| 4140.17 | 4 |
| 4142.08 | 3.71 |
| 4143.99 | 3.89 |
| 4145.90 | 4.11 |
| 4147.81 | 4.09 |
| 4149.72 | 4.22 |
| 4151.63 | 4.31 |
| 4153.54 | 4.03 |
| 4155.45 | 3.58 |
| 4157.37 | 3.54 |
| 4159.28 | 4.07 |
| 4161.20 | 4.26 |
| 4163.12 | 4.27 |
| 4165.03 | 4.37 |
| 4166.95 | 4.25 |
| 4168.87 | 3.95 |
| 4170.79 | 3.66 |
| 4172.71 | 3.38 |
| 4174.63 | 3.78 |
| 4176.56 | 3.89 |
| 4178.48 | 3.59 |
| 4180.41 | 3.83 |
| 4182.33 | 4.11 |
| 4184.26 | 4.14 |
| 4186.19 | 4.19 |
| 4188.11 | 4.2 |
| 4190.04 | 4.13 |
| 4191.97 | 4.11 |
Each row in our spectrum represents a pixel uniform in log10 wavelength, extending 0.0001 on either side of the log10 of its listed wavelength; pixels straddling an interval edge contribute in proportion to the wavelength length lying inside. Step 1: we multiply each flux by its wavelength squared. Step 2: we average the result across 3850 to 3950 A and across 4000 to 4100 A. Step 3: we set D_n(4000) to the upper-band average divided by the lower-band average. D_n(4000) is 1.26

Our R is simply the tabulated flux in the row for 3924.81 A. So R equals 3.76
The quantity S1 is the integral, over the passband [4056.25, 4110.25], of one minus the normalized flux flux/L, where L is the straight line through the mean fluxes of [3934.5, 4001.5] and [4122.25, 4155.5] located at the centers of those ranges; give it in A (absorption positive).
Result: 2.1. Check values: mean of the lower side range 4.01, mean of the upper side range 4.03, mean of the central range 3.86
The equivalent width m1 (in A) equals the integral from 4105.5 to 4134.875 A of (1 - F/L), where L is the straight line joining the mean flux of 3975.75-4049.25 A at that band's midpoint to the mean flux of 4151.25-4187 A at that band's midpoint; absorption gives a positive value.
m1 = 2.8 A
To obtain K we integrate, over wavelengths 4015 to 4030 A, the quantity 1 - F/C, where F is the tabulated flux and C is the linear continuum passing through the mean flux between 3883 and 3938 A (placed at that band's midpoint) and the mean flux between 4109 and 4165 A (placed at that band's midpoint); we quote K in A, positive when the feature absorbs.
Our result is -2.76 A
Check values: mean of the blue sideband 3.57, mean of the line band 4.46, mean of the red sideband 3.97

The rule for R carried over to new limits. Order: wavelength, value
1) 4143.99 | 3.89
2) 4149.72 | 4.22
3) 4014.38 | 4.21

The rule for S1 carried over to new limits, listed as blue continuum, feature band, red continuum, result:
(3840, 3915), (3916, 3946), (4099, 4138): 1.14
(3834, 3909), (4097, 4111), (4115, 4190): 0.69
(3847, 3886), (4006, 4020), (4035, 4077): -1.27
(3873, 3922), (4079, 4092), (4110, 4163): 0.55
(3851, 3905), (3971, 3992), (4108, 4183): -0.03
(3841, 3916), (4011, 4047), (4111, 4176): -5.00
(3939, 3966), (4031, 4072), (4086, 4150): -3.90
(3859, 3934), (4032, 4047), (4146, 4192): -1.78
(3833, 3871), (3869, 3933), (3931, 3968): 0.63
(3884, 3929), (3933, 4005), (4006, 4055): -2.91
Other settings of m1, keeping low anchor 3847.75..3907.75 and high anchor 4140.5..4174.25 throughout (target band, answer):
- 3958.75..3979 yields 4.5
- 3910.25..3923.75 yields -0.9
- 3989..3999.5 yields -2.1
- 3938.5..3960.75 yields -3.1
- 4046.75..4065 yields -1.9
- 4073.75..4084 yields 0.4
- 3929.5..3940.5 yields 1.5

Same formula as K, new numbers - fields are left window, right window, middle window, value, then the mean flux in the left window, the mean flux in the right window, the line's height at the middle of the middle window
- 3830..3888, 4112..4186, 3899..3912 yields -1.25 A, 3.61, 3.96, 3.66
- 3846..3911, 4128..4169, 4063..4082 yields -0.04 A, 3.78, 4.06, 3.98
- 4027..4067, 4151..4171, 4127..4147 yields 0.28 A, 4.31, 4.04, 4.09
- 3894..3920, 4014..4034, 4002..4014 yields -4.51 A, 3.88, 4.43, 4.36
